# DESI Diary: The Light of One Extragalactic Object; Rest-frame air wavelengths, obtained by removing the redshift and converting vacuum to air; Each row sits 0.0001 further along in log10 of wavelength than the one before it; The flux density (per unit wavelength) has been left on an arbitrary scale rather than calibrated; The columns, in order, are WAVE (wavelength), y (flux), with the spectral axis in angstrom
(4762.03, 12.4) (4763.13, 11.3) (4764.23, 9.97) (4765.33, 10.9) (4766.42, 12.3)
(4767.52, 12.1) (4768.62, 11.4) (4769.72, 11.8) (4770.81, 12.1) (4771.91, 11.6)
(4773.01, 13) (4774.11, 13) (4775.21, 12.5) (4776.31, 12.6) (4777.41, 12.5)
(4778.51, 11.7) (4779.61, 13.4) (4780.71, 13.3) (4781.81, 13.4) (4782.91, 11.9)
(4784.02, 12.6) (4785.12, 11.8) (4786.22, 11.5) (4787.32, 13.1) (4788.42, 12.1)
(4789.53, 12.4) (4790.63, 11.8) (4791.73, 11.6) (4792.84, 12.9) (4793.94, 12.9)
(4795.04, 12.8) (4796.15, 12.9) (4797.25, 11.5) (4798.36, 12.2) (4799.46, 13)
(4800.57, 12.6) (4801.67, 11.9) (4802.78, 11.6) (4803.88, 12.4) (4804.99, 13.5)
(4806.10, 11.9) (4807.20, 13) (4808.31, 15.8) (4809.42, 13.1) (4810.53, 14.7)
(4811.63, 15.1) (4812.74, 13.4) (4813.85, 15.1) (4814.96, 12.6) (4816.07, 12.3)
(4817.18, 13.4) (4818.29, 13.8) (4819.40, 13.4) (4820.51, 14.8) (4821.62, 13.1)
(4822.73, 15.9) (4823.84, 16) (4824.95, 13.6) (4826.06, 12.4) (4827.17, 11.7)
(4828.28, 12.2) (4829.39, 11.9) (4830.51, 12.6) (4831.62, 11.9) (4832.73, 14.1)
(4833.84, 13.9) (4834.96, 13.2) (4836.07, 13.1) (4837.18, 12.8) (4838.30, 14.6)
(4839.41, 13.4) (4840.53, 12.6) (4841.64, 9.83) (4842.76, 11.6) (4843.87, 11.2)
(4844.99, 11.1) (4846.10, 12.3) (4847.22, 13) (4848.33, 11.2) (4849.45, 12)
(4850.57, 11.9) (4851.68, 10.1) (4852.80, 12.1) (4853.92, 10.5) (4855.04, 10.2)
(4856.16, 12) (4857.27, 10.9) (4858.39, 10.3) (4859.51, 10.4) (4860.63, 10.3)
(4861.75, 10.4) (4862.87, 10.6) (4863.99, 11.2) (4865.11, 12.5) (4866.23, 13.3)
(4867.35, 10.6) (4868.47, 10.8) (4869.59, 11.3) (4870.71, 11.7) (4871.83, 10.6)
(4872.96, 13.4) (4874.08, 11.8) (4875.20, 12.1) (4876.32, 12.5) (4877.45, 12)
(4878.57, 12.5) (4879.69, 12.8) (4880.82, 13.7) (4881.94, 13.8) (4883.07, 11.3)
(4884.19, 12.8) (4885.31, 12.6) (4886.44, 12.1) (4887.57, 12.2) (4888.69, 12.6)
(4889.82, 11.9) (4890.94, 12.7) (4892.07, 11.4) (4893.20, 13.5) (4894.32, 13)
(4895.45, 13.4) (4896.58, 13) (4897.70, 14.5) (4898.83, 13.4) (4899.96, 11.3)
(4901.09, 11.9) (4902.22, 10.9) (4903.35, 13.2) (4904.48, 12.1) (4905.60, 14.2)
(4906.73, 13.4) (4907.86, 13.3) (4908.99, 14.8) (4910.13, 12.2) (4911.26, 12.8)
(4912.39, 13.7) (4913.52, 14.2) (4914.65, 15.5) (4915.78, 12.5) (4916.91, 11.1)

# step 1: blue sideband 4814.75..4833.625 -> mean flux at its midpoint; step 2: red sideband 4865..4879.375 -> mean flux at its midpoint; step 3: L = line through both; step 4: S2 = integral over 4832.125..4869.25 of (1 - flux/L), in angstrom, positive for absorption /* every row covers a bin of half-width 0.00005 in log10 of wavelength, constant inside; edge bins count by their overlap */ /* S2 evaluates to 2.4 angstrom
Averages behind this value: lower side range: 13.3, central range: 11.8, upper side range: 11.9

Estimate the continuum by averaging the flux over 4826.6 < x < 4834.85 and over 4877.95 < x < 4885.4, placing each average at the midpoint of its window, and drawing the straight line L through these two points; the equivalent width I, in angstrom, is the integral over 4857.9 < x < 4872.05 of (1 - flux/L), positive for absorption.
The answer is 1.8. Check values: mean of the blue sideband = 12.6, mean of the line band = 11.1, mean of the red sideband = 12.8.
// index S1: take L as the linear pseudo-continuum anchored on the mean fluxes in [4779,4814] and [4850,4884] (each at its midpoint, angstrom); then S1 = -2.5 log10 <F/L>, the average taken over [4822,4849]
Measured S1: -0.05 mag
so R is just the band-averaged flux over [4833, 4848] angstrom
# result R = 12.5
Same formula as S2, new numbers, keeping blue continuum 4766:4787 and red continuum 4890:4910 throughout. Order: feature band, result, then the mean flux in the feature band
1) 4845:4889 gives 3.51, 11.7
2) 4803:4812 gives -0.79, 13.6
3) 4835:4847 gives 0.31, 12.3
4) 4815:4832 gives -0.95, 13.3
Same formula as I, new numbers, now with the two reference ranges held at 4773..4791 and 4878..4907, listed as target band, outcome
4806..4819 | -1.2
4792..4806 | 0.1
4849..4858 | 1.0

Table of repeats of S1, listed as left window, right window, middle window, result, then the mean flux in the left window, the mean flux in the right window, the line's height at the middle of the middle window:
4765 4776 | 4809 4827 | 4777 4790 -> 0.01 mag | 12.1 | 13.9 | 12.6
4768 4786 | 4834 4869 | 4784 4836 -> -0.08 mag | 12.4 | 11.6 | 12.1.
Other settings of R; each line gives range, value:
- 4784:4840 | 13.1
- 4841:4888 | 11.7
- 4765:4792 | 12.3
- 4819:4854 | 12.7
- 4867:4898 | 12.4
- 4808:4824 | 14.1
